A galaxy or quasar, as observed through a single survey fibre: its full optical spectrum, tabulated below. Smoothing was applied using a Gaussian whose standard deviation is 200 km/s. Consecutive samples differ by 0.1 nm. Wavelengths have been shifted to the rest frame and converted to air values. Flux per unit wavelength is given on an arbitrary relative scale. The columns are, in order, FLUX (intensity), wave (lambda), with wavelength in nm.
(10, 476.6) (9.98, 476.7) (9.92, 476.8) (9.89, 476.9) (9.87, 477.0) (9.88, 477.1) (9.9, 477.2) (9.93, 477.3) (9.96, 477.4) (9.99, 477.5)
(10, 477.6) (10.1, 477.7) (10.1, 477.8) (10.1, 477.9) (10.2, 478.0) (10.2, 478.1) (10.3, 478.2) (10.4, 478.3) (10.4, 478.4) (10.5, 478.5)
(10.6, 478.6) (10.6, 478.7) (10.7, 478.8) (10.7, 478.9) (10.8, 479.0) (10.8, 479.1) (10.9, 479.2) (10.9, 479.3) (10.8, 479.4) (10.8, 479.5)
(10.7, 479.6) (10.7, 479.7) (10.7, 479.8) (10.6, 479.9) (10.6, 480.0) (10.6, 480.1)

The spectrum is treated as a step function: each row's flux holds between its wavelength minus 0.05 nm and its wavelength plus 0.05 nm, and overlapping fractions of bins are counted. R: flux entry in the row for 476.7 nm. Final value 9.98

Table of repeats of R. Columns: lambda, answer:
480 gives 10.6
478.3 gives 10.4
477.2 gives 9.9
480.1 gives 10.6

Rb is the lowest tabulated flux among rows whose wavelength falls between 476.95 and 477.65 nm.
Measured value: 9.87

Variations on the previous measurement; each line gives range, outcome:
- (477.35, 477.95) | 9.96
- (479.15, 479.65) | 10.7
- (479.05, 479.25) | 10.8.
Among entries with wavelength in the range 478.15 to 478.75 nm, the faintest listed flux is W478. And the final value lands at 10.3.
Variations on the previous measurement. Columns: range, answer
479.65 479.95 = 10.6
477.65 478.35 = 10.1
